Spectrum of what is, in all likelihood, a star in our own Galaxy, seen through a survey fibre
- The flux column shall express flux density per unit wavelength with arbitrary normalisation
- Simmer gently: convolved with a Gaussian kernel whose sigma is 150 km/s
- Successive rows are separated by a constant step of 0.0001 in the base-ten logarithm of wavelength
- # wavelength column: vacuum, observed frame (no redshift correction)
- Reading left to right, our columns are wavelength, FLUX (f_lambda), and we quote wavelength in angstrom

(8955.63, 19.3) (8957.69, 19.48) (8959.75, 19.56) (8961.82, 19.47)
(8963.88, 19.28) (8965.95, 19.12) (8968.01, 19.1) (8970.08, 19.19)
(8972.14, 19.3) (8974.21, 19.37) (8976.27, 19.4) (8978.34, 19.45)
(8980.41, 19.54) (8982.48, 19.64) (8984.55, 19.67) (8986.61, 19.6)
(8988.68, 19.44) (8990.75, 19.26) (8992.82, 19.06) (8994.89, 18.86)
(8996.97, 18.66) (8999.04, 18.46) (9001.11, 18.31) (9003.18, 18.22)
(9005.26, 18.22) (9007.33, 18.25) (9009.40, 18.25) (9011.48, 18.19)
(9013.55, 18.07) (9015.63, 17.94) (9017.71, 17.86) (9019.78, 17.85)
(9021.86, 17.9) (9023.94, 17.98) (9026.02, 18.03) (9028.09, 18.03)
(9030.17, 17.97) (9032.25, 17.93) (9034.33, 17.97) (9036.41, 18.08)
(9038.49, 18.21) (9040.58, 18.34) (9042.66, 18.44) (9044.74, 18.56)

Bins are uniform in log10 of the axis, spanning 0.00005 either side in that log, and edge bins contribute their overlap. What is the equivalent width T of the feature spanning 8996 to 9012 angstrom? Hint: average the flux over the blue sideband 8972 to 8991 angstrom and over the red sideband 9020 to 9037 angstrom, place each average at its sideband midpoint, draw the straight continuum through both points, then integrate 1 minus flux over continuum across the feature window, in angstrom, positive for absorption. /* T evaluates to 0.4 angstrom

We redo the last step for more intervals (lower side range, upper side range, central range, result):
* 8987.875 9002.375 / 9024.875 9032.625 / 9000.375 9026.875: 0.4 angstrom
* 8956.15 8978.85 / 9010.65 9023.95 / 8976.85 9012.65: -0.6 angstrom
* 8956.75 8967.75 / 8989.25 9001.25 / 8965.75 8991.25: -0.4 angstrom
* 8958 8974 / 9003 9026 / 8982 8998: -0.5 angstrom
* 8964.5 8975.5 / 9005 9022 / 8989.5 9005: -0.1 angstrom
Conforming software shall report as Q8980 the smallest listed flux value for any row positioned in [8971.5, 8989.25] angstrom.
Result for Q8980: 19.3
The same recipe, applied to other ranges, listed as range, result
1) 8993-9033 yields 17.85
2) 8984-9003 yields 18.31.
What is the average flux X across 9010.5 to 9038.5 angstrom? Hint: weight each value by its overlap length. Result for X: 18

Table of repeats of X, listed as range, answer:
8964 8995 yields 19.3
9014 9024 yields 17.9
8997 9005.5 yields 18.4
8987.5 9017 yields 18.5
